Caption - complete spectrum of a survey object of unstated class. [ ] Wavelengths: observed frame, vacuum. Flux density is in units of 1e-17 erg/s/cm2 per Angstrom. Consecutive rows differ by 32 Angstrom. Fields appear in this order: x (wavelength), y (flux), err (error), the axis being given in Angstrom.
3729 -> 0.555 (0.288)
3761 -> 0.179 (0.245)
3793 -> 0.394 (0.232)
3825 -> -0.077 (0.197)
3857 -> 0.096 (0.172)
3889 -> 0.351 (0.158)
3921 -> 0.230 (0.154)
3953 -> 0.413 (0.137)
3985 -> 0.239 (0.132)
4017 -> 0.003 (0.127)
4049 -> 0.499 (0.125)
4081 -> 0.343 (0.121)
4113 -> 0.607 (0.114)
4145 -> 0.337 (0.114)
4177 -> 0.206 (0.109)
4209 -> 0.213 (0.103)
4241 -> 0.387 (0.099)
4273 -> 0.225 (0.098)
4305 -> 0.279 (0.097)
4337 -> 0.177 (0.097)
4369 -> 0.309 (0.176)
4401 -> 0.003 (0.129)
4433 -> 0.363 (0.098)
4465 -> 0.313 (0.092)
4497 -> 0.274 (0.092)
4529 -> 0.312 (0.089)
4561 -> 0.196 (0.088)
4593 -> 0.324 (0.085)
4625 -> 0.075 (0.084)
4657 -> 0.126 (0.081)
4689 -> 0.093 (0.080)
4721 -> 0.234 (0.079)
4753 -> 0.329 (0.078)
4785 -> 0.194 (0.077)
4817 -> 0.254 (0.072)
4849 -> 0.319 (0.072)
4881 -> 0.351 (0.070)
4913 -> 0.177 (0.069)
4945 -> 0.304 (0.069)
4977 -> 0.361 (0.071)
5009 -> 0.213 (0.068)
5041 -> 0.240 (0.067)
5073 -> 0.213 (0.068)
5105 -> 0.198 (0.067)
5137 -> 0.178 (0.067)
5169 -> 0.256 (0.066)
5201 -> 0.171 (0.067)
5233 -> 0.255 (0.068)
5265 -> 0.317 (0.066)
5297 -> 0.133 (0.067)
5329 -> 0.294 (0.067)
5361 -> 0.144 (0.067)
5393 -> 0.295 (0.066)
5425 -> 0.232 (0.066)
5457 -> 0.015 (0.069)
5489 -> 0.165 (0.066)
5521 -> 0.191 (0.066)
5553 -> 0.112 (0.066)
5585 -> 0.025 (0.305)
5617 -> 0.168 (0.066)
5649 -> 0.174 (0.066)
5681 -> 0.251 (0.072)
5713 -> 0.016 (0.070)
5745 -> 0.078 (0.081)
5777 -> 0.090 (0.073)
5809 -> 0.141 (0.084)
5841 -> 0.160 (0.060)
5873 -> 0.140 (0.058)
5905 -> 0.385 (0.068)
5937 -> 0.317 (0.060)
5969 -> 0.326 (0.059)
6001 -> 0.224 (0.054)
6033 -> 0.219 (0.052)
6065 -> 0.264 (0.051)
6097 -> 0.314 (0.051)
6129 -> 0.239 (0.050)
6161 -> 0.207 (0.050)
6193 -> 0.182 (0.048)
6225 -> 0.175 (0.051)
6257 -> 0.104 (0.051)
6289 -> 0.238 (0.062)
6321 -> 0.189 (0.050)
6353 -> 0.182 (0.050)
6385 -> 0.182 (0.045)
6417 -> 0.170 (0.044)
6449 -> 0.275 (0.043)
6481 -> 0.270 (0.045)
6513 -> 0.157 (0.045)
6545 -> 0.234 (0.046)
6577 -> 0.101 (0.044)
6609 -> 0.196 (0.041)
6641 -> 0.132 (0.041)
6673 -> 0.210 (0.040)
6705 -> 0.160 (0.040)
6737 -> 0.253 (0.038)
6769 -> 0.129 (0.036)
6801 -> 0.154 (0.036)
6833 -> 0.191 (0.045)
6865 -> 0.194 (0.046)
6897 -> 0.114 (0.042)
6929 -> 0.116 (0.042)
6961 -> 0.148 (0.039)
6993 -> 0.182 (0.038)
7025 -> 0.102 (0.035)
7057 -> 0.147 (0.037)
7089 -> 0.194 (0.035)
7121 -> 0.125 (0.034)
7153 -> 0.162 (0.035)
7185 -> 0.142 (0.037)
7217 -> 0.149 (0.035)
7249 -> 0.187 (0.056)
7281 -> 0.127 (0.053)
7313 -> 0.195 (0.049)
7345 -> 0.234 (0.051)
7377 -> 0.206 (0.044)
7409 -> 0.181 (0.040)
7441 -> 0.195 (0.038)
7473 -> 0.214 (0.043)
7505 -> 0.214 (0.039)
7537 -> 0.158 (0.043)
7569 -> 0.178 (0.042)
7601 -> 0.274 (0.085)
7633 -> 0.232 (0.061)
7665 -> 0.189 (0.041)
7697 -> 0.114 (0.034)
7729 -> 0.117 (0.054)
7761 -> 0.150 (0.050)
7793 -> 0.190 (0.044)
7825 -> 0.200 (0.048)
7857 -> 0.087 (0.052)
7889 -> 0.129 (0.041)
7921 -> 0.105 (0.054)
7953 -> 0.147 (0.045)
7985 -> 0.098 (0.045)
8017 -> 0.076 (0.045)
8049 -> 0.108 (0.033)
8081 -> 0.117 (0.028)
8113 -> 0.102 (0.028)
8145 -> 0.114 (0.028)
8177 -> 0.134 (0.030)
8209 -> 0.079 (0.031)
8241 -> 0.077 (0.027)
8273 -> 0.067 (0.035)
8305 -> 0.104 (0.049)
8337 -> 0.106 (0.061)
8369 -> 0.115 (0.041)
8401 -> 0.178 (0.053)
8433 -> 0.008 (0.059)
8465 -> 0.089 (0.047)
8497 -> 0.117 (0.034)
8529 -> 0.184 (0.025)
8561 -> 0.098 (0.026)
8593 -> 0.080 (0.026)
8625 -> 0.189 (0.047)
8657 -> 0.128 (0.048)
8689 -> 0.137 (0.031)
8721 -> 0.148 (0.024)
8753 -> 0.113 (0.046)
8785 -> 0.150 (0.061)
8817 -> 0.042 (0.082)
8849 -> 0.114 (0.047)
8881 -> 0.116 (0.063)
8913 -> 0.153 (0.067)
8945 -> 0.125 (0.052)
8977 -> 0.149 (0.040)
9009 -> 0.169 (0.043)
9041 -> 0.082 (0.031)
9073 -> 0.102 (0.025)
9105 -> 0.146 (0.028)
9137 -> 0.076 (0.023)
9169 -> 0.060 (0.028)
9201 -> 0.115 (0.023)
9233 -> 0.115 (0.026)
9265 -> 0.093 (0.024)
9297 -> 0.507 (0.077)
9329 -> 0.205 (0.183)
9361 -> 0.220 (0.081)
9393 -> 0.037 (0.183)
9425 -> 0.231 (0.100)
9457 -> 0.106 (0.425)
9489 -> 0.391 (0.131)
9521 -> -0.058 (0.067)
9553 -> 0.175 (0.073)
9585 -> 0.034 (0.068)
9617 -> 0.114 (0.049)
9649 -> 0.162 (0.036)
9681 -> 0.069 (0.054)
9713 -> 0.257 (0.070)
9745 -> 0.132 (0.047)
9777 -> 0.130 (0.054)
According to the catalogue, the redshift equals 1.49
